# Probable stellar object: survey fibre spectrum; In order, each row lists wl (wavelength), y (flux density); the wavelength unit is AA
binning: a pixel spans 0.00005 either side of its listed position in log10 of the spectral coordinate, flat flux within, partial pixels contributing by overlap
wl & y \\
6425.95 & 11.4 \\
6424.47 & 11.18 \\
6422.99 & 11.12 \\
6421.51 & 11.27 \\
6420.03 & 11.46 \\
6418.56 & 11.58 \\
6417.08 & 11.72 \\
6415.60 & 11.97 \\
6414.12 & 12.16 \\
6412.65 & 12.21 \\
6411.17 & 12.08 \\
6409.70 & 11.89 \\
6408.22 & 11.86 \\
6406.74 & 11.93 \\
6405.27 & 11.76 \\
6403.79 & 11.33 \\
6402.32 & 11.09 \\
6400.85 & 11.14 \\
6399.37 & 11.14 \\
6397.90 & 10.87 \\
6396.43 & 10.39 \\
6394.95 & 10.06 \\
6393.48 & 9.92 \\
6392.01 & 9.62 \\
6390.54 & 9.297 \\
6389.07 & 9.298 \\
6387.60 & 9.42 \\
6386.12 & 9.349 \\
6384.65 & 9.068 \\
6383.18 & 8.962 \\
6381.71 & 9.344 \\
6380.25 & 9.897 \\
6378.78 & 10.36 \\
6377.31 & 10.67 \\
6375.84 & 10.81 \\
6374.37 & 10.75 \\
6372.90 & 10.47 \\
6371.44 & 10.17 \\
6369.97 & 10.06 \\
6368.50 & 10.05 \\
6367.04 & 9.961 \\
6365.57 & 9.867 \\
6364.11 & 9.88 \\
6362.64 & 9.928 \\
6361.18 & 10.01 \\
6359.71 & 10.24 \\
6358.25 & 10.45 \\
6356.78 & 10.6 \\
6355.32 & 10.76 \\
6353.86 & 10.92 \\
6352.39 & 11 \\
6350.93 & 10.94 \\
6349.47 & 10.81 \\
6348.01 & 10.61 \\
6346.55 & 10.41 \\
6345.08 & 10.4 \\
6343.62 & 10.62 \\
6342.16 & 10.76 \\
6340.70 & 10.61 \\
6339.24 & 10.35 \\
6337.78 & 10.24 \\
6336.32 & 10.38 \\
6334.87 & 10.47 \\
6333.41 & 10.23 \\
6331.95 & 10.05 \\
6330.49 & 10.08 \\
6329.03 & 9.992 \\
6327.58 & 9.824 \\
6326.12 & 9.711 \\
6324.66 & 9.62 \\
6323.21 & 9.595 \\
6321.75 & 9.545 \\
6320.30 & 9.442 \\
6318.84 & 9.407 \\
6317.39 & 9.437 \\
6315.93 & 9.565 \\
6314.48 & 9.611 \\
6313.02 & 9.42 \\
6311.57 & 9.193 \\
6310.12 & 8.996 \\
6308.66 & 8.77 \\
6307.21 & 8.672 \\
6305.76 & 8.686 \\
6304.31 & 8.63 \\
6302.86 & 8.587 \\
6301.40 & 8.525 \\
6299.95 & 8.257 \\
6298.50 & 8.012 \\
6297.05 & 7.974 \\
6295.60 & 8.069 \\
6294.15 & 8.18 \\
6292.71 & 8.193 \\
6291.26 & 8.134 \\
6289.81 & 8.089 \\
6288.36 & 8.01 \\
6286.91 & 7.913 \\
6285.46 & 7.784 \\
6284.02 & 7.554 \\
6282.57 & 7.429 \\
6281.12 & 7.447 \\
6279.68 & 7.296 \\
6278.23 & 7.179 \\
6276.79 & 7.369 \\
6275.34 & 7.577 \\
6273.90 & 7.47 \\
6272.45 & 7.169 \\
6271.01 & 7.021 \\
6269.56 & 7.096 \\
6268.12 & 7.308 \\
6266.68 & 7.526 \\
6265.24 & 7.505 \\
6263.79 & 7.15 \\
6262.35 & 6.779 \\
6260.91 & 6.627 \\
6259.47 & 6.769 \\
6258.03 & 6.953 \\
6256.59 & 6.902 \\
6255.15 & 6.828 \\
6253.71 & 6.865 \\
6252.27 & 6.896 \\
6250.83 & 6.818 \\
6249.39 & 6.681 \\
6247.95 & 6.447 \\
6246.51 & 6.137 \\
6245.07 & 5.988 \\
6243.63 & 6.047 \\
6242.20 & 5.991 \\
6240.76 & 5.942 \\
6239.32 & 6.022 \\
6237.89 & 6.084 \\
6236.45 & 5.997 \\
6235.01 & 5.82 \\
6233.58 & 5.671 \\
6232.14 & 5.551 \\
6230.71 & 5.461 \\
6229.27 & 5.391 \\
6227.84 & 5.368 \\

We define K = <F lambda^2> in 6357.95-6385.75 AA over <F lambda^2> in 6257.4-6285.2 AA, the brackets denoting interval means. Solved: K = 1.43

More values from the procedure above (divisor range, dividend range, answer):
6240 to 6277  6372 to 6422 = 1.64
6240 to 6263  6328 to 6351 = 1.64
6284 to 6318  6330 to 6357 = 1.25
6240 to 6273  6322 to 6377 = 1.57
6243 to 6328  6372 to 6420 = 1.40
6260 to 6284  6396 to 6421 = 1.67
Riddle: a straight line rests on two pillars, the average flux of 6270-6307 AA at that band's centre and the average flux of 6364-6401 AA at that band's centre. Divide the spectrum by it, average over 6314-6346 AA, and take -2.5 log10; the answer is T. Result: -0.14 mag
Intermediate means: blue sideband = 7.87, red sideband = 10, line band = 10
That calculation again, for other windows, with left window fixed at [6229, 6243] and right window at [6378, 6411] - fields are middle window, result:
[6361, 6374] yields -0.050 mag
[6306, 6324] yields -0.150 mag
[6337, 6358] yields -0.177 mag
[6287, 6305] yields -0.092 mag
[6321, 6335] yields -0.168 mag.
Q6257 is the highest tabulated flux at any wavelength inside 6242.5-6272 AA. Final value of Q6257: 7.526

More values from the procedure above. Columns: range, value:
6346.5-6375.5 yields 11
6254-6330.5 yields 10.08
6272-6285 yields 7.577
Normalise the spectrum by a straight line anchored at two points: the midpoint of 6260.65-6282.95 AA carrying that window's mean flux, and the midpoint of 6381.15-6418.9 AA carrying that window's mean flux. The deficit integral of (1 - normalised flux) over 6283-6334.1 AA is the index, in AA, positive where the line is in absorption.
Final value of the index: -3.9 AA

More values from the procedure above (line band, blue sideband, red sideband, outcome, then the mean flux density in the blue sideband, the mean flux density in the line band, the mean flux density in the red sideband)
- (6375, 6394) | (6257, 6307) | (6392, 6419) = 1.80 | 7.66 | 9.7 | 11.3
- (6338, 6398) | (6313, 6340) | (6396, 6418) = 2.99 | 9.85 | 10.2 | 11.6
